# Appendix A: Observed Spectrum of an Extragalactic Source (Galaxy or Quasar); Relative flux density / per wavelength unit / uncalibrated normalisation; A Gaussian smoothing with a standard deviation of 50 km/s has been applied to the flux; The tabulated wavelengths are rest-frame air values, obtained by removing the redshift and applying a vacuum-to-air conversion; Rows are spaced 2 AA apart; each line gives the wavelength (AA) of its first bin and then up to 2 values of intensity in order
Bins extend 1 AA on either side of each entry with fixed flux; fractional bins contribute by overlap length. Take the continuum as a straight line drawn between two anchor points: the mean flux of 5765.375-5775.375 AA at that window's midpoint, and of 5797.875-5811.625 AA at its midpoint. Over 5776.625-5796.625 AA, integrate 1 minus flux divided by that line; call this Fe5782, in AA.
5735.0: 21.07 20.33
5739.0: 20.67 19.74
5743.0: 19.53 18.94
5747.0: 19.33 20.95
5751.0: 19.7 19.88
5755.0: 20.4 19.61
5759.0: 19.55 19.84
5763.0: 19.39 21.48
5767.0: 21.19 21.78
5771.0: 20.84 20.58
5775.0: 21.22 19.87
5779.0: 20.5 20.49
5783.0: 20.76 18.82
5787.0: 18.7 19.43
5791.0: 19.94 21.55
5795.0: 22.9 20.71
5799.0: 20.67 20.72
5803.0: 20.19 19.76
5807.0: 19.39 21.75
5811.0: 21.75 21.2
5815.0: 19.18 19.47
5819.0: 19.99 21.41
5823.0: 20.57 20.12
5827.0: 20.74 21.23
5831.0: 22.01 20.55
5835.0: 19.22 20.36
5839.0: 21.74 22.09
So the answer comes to 0.5 AA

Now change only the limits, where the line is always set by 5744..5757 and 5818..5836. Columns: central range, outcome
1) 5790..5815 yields -0.5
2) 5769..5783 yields -0.4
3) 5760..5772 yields -0.4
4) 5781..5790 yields 0.3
